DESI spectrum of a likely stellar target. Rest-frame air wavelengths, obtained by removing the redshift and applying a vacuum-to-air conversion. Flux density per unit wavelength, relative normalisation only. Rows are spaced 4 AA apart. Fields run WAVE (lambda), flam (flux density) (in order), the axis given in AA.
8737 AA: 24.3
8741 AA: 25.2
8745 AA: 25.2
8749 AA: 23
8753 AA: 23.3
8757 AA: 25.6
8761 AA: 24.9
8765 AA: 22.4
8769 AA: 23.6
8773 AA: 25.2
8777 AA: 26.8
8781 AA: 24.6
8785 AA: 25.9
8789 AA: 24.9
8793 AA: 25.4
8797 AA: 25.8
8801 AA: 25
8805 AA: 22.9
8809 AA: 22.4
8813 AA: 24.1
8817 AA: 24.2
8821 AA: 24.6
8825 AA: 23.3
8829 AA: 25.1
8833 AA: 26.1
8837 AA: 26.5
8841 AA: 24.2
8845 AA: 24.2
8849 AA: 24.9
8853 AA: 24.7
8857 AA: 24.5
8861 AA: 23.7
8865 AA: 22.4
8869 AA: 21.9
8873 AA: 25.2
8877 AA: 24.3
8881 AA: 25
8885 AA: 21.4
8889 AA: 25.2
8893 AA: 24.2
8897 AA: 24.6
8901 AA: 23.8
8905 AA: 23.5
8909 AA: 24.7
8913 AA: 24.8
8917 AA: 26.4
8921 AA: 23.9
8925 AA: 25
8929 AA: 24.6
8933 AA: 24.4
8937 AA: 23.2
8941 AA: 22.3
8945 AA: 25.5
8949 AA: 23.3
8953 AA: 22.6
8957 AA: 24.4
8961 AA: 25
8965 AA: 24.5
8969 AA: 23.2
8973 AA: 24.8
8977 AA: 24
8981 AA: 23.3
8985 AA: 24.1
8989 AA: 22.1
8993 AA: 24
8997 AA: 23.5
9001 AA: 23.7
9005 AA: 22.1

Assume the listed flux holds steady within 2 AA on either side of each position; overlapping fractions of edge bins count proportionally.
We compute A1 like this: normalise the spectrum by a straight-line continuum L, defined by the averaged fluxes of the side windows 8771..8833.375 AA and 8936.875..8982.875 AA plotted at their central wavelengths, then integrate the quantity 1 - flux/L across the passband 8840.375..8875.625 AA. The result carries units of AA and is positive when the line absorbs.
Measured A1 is 0.67 AA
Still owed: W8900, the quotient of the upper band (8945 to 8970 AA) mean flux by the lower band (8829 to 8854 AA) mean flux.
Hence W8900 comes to 0.96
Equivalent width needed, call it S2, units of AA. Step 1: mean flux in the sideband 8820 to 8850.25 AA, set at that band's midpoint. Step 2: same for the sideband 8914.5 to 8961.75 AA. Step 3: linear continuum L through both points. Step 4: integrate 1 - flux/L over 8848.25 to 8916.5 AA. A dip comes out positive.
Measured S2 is 1.3 AA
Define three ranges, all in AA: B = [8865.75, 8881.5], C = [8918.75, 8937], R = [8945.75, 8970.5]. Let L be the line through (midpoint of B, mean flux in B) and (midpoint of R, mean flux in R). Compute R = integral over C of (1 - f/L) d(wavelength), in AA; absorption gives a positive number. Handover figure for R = -0.3 AA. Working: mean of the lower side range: 23.9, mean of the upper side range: 23.9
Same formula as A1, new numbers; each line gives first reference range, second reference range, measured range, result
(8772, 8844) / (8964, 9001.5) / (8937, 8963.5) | 0.1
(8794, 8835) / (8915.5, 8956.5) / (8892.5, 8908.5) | 0.1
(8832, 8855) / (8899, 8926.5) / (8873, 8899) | 0.6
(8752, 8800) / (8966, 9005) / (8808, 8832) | 0.5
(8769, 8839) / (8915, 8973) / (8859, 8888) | 1.2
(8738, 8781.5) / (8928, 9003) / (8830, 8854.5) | -0.9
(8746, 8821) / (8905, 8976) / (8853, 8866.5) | 0.3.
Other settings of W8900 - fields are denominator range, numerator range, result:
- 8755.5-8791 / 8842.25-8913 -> 0.97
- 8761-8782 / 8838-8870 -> 0.98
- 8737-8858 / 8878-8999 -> 0.98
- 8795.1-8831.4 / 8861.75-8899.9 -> 0.98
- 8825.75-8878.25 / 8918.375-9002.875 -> 0.98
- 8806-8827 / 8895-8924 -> 1.04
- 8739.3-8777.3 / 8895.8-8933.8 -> 1.01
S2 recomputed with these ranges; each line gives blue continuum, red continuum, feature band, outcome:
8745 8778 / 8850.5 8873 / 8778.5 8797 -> -0.89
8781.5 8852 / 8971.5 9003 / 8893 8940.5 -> -0.56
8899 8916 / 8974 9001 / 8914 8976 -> -0.63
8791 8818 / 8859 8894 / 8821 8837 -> -0.63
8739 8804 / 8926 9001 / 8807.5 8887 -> 0.84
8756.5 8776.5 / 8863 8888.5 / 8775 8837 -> -1.83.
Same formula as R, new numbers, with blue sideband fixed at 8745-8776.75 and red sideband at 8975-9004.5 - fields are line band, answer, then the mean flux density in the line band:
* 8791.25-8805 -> -0.53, 25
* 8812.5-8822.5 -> -0.11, 24.3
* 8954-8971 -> -0.45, 24.2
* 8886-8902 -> -0.35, 24.3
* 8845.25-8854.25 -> -0.29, 24.7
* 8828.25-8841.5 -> -0.93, 25.7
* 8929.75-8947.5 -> -0.19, 23.9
